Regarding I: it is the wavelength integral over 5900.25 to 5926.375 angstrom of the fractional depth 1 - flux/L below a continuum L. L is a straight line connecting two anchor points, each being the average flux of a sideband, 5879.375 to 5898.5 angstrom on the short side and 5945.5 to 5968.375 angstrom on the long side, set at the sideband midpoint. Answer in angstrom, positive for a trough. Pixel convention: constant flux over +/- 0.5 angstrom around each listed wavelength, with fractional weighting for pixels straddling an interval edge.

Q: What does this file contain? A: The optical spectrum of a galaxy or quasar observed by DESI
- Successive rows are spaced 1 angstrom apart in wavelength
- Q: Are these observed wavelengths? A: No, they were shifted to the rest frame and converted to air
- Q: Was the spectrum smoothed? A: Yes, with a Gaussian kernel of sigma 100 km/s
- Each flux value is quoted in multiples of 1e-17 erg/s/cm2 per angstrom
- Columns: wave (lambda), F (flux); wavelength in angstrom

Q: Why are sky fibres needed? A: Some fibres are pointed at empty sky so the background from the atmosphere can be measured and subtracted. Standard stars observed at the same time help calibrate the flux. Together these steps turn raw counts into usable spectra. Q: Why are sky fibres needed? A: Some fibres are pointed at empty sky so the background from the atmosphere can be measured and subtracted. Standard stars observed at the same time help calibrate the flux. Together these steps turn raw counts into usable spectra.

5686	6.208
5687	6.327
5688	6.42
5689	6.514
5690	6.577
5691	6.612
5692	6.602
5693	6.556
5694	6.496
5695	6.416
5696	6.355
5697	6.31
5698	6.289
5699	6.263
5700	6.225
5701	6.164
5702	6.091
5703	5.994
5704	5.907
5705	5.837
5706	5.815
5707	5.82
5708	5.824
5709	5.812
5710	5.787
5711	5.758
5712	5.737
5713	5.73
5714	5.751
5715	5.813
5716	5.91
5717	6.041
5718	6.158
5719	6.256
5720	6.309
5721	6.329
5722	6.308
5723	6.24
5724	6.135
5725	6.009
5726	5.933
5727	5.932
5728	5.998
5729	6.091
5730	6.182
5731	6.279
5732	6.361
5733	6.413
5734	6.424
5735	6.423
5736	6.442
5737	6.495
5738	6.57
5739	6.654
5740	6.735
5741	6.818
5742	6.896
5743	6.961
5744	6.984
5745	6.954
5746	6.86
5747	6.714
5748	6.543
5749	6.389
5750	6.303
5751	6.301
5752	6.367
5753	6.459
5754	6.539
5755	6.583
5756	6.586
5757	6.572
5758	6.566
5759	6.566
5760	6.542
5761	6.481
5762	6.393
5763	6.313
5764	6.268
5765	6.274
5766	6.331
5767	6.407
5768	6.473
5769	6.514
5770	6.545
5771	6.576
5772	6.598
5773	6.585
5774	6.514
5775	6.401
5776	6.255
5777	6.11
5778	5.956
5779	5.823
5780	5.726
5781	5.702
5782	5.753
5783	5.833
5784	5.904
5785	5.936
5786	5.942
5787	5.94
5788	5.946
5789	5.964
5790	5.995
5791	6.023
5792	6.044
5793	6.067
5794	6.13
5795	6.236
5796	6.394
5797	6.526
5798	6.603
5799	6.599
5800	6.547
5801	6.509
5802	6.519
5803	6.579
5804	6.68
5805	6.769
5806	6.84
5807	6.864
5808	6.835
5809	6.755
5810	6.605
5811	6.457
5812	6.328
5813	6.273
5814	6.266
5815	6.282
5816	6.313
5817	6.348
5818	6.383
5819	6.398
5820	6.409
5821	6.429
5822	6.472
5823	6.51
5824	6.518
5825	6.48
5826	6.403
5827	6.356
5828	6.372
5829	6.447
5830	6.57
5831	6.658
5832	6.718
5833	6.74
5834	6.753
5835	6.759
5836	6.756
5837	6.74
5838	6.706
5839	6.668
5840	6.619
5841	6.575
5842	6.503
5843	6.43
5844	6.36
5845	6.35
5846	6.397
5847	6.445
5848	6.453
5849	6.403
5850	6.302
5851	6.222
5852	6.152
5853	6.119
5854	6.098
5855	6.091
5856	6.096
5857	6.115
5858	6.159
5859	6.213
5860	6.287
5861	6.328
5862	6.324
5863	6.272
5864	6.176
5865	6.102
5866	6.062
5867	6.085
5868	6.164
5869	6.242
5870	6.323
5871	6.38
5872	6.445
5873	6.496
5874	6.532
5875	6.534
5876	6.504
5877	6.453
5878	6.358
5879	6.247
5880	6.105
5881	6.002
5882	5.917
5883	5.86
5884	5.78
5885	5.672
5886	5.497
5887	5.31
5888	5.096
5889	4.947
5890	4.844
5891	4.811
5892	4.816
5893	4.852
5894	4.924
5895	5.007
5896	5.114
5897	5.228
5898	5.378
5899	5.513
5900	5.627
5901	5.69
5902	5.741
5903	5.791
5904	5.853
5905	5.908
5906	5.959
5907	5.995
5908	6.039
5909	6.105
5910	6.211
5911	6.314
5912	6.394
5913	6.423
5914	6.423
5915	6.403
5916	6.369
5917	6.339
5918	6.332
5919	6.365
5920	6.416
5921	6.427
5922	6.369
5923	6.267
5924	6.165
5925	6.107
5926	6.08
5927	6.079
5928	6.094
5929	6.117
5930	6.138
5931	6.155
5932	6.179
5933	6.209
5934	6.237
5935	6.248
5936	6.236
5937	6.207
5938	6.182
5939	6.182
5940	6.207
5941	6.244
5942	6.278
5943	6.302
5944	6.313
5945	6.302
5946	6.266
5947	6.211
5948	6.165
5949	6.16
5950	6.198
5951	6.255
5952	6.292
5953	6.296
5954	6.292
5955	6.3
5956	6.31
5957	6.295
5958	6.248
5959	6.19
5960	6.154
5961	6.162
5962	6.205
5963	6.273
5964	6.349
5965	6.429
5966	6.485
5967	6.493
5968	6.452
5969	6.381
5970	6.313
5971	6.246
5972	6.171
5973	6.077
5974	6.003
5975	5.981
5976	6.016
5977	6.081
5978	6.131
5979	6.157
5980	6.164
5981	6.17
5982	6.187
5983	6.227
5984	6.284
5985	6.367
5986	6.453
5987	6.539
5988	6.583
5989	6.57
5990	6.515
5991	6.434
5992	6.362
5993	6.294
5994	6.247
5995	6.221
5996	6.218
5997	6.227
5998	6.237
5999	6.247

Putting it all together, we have -2.28 angstrom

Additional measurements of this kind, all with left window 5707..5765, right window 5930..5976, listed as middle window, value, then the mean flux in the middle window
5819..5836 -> -0.7 angstrom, 6.54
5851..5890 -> 1.2 angstrom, 6.08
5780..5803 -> 0.6 angstrom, 6.14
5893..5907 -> 1.7 angstrom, 5.51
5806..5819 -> -0.4 angstrom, 6.49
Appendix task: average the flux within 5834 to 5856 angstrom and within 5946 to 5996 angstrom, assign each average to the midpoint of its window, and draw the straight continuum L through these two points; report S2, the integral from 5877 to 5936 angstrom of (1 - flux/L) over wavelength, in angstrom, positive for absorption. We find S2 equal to 4.4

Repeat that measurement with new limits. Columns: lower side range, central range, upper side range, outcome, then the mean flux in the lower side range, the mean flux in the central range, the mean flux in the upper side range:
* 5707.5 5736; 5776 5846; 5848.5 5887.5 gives -2.8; 6.08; 6.38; 6.16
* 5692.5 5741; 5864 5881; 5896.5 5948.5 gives -0.5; 6.16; 6.3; 6.13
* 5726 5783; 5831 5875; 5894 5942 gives -1.3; 6.41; 6.38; 6.06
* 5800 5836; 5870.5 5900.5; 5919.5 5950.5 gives 3.2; 6.53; 5.67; 6.22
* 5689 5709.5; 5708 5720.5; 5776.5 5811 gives 0.6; 6.21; 5.92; 6.26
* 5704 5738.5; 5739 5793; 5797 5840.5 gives -0.5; 6.08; 6.35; 6.55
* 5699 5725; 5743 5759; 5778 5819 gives -1.2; 6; 6.59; 6.28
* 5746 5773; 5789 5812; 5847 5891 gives -0.5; 6.48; 6.47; 6.08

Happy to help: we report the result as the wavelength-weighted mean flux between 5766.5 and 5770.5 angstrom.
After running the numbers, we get 6.48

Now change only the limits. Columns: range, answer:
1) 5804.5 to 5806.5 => 6.8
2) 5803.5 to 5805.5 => 6.72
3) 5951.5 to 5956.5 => 6.3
